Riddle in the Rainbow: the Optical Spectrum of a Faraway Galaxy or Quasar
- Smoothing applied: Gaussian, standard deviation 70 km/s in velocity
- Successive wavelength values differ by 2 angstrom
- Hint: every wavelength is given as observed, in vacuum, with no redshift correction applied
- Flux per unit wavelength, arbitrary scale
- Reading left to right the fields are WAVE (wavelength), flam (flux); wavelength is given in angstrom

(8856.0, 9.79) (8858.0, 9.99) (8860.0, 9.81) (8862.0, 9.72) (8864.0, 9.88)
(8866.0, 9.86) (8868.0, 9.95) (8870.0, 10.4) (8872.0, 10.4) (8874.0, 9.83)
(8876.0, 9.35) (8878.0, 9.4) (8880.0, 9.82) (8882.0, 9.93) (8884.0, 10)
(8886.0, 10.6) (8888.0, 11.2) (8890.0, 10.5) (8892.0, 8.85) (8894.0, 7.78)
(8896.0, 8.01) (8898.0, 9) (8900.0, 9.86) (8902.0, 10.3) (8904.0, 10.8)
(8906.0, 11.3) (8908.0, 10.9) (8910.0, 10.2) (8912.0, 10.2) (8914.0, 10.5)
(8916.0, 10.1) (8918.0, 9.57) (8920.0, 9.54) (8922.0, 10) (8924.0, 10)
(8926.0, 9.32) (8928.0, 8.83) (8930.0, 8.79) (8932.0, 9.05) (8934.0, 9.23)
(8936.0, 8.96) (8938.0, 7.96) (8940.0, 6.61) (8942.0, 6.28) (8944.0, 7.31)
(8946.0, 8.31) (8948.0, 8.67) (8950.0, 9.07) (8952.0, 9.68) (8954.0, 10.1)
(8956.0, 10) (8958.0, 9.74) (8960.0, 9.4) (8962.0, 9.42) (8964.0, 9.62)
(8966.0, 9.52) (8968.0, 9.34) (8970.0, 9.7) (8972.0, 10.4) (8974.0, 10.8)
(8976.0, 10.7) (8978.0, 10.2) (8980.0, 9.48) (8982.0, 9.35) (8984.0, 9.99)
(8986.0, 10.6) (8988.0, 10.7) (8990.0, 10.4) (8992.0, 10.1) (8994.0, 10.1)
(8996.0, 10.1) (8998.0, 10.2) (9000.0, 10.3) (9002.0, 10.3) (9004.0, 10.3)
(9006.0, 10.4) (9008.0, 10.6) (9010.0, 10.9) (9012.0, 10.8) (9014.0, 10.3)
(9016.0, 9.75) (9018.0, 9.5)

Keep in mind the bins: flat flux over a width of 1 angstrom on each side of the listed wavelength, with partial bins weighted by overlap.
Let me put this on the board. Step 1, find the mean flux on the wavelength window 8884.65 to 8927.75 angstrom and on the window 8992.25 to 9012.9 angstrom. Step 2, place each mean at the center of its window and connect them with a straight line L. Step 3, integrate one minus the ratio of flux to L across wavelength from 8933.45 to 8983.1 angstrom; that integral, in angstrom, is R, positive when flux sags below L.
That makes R 4.8 angstrom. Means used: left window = 9.91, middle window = 9.2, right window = 10.4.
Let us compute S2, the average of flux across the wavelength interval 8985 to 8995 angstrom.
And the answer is 10.4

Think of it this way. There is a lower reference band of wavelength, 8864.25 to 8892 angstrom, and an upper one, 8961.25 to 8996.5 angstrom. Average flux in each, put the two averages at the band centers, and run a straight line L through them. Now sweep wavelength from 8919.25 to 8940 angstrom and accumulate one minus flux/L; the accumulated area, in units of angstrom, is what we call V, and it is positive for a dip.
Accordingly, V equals 2.1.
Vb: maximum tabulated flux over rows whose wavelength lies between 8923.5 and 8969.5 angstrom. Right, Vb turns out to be 10.1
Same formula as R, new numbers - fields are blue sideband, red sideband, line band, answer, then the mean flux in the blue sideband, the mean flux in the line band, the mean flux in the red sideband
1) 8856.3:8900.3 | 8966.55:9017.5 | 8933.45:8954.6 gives 3.6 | 9.73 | 8.33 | 10.2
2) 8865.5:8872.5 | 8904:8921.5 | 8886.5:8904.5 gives 1.2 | 10.2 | 9.58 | 10.3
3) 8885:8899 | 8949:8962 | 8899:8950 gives 1.2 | 9.42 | 9.3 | 9.65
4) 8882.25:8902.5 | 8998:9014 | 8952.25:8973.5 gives 0.8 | 9.6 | 9.75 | 10.5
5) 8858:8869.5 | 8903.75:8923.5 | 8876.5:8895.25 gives 0.6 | 9.88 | 9.75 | 10.3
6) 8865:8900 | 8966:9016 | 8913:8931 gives 0.5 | 9.7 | 9.63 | 10.2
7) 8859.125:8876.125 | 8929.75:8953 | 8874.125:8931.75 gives -4.1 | 9.94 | 9.8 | 8.31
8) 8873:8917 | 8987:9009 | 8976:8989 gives 0.2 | 9.93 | 10.1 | 10.3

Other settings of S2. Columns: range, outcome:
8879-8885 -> 9.92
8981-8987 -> 9.98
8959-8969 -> 9.46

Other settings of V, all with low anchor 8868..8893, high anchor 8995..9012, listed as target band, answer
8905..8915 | -0.5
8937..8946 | 2.7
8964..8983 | 0.7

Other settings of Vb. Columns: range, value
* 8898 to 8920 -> 11.3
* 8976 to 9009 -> 10.7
